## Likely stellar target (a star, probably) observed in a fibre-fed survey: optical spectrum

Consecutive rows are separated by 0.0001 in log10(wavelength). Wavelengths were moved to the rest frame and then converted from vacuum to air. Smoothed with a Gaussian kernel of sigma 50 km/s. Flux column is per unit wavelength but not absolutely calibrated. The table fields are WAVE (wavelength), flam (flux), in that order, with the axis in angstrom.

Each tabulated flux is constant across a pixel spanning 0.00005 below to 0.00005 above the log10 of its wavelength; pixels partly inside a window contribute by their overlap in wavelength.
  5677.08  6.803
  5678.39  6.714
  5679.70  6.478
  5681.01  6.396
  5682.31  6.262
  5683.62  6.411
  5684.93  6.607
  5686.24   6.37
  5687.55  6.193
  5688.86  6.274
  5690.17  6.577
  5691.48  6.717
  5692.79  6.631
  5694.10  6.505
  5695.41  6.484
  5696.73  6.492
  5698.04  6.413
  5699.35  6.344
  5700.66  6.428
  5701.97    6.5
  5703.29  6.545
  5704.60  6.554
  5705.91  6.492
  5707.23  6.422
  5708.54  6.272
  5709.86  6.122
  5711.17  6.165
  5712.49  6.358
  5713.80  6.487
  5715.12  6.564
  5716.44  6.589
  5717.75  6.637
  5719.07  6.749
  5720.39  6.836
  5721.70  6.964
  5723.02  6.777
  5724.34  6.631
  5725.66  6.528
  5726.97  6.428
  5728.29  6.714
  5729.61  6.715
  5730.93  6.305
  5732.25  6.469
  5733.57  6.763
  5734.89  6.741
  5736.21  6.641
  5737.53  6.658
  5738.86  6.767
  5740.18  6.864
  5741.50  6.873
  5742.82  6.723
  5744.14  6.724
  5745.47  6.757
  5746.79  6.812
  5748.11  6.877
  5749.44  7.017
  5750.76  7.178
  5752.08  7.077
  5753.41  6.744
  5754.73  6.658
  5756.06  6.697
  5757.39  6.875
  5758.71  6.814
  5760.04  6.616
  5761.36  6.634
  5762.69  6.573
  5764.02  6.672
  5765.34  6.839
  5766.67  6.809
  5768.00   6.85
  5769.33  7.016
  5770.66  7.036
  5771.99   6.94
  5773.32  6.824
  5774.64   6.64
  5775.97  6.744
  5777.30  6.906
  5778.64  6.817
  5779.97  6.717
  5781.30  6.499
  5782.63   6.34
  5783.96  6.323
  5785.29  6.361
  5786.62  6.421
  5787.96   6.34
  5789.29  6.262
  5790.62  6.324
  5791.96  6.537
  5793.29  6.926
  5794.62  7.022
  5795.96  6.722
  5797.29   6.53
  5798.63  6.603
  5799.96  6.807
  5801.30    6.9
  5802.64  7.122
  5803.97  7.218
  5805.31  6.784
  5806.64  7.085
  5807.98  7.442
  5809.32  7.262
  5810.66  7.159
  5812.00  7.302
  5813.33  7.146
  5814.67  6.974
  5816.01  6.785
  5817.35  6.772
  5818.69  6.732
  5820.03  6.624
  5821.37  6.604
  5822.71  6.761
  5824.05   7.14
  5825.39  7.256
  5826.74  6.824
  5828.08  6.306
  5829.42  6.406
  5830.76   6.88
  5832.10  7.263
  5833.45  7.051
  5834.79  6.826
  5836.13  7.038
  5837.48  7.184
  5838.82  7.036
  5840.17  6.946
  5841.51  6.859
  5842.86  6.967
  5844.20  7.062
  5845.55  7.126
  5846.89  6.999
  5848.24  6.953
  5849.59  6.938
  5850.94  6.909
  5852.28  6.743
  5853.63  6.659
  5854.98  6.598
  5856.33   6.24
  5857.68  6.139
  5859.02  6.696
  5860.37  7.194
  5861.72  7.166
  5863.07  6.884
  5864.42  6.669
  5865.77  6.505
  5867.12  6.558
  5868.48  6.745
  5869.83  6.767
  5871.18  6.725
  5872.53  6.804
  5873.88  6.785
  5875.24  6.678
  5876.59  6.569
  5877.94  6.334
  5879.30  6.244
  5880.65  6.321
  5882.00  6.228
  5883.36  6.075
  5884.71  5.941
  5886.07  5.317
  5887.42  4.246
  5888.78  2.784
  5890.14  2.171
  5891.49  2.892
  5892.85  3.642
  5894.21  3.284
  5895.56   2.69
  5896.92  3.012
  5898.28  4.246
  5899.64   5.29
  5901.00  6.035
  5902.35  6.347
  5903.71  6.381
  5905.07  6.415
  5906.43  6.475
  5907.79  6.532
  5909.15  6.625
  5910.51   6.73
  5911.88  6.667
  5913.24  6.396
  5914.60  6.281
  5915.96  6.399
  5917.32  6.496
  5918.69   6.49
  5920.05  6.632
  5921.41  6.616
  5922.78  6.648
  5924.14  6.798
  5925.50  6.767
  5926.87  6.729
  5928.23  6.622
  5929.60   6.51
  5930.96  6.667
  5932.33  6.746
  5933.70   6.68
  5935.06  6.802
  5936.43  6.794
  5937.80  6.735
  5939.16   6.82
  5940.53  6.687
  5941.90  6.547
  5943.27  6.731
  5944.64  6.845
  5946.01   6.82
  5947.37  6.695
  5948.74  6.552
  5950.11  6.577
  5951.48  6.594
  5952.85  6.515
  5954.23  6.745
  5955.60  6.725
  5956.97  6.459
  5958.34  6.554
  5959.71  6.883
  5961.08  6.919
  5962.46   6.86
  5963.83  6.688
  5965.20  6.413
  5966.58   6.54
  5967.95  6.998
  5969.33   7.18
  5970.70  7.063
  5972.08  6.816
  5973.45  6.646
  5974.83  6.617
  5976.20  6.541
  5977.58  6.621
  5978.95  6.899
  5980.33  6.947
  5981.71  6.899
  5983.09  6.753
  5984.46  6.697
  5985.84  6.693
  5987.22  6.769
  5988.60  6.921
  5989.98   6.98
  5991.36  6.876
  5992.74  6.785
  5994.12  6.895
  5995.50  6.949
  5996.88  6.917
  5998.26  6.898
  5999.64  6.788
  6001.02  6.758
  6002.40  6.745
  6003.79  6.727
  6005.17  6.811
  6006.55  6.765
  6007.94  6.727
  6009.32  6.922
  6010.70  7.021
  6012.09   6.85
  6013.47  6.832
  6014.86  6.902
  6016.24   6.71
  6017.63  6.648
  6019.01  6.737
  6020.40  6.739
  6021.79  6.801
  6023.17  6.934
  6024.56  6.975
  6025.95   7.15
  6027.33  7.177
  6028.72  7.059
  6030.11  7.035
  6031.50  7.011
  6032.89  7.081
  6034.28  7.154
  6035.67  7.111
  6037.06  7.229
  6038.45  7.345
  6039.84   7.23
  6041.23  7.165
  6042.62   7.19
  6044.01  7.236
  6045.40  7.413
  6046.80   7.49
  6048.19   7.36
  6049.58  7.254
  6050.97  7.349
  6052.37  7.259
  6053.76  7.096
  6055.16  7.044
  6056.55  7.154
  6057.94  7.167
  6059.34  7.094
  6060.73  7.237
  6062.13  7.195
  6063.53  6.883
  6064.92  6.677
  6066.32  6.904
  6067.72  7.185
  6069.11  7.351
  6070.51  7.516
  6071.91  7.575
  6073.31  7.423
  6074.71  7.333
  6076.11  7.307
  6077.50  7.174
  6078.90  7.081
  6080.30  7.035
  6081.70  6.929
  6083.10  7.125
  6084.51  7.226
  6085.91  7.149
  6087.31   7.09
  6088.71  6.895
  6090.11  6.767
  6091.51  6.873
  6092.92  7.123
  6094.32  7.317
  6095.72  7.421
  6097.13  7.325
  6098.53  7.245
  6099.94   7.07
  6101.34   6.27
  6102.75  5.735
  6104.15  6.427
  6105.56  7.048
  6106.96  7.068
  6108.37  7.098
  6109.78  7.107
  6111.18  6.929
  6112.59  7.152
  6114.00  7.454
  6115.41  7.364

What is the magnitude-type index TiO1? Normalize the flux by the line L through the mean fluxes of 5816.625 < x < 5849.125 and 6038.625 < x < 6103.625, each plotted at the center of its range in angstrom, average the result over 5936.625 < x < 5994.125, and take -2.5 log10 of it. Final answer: 0.04 mag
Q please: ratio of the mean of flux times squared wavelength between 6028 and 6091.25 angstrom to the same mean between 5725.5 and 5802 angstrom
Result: 1.2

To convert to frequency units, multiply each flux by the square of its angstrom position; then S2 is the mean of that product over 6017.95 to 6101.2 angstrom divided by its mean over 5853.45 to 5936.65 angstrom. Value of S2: 1.25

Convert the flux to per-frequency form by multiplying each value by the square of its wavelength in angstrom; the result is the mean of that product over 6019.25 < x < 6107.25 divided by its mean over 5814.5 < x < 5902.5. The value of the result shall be 1.2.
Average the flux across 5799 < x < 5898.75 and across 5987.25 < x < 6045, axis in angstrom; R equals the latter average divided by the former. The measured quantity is 1.09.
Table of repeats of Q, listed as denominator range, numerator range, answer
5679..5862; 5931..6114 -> 1.12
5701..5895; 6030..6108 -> 1.19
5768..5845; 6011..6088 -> 1.13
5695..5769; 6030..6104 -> 1.20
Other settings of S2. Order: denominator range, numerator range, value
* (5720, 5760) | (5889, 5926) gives 0.87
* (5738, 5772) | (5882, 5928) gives 0.86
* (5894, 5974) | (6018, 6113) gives 1.15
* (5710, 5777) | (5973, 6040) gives 1.12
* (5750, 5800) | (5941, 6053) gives 1.11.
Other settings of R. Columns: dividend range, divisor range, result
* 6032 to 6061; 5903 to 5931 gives 1.10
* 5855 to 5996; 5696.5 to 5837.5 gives 0.94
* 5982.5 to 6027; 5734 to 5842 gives 1.00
